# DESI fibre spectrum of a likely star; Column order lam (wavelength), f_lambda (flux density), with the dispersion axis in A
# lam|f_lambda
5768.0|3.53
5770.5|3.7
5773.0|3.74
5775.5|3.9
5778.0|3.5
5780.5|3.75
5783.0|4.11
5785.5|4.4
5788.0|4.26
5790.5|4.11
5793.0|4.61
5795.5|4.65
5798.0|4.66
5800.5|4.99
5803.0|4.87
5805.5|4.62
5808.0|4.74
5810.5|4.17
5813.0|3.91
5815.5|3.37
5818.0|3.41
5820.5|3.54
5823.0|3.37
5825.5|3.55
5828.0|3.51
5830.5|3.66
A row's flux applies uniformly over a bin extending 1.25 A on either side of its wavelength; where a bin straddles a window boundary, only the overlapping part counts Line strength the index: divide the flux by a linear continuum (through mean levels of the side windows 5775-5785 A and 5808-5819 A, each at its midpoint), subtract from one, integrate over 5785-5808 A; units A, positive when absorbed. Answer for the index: -4.4 A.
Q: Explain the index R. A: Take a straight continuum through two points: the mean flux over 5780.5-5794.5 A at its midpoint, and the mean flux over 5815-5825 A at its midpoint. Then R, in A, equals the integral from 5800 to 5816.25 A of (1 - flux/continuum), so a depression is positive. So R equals -2.8 A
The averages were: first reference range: 4.26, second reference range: 3.44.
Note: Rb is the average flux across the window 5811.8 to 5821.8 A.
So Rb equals 3.55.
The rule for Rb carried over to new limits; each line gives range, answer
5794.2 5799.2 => 4.65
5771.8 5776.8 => 3.82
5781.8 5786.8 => 4.26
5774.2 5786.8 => 3.93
